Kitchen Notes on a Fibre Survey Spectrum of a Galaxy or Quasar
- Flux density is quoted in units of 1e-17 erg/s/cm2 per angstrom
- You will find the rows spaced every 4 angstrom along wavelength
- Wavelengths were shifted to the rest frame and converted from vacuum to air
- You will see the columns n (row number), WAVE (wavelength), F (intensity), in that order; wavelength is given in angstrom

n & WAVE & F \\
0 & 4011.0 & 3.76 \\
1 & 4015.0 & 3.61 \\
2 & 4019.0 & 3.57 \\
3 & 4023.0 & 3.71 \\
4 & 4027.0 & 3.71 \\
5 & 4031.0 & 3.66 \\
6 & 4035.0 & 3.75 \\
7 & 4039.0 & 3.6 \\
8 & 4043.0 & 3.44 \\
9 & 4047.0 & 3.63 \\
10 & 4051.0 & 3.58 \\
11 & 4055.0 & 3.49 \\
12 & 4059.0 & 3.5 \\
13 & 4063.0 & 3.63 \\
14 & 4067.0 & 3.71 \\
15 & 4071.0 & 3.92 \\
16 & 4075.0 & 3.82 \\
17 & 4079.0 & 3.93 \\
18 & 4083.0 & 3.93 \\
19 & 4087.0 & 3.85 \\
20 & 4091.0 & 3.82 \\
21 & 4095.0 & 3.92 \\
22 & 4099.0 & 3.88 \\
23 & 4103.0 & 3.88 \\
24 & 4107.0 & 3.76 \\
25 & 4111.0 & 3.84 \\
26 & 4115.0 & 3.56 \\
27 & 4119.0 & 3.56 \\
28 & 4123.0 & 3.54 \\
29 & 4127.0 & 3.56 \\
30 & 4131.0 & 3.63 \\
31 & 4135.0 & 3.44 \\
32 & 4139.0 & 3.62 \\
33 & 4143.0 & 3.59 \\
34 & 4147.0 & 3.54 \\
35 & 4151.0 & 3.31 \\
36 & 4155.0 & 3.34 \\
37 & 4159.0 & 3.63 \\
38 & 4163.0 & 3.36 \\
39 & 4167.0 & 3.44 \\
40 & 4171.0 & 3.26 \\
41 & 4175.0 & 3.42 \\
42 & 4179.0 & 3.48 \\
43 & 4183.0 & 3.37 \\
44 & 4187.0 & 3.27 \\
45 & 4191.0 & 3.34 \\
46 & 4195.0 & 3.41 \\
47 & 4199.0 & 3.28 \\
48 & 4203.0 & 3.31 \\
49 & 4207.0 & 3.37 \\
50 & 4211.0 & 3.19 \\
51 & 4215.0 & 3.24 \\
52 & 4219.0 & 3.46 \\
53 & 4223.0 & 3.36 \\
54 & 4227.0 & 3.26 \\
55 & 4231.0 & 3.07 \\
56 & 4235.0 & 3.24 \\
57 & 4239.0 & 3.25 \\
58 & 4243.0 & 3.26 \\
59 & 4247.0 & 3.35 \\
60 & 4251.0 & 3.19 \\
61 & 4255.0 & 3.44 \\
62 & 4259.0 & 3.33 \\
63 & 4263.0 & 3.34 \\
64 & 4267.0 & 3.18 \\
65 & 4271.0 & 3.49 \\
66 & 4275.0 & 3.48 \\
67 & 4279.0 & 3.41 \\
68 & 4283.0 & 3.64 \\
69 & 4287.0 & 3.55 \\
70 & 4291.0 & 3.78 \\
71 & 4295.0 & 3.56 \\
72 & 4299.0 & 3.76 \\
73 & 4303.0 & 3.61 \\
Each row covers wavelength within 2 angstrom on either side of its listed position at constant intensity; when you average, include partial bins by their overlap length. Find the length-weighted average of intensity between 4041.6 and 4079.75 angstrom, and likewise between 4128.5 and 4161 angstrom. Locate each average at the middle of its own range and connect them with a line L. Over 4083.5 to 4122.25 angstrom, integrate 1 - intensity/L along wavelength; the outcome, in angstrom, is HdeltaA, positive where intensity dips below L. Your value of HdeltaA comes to -2.1 angstrom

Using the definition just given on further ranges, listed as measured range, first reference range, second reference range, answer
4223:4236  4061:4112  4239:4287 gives 0.9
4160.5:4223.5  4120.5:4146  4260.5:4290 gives 3.0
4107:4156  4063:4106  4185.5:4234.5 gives 1.2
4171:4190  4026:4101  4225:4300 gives 0.9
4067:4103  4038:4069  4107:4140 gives -2.9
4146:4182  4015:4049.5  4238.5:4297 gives 1.0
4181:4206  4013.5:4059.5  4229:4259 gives 0.1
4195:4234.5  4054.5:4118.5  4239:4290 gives 2.4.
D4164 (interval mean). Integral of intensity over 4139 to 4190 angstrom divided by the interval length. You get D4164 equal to 3.42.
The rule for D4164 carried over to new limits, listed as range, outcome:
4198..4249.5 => 3.28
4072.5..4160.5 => 3.68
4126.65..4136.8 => 3.54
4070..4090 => 3.89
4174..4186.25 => 3.41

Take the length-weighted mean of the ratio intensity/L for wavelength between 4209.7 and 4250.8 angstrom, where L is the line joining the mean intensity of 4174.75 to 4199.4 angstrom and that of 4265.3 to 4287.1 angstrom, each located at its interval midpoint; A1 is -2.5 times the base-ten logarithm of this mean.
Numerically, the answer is 0.05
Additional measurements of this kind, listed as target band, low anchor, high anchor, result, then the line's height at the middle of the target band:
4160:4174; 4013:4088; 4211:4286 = 0.03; 3.48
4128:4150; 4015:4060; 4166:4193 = -0.04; 3.43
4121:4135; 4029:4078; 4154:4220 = -0.02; 3.49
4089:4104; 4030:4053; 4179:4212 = -0.11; 3.51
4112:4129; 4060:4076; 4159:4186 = 0.00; 3.58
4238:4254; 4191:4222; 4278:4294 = 0.06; 3.46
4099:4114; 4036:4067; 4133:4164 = -0.09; 3.52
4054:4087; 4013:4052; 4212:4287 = -0.05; 3.58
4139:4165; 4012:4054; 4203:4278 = -0.01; 3.44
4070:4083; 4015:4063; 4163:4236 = -0.10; 3.54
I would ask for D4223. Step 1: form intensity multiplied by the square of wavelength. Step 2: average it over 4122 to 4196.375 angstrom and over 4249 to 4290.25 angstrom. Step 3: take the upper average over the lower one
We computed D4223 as 1.04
